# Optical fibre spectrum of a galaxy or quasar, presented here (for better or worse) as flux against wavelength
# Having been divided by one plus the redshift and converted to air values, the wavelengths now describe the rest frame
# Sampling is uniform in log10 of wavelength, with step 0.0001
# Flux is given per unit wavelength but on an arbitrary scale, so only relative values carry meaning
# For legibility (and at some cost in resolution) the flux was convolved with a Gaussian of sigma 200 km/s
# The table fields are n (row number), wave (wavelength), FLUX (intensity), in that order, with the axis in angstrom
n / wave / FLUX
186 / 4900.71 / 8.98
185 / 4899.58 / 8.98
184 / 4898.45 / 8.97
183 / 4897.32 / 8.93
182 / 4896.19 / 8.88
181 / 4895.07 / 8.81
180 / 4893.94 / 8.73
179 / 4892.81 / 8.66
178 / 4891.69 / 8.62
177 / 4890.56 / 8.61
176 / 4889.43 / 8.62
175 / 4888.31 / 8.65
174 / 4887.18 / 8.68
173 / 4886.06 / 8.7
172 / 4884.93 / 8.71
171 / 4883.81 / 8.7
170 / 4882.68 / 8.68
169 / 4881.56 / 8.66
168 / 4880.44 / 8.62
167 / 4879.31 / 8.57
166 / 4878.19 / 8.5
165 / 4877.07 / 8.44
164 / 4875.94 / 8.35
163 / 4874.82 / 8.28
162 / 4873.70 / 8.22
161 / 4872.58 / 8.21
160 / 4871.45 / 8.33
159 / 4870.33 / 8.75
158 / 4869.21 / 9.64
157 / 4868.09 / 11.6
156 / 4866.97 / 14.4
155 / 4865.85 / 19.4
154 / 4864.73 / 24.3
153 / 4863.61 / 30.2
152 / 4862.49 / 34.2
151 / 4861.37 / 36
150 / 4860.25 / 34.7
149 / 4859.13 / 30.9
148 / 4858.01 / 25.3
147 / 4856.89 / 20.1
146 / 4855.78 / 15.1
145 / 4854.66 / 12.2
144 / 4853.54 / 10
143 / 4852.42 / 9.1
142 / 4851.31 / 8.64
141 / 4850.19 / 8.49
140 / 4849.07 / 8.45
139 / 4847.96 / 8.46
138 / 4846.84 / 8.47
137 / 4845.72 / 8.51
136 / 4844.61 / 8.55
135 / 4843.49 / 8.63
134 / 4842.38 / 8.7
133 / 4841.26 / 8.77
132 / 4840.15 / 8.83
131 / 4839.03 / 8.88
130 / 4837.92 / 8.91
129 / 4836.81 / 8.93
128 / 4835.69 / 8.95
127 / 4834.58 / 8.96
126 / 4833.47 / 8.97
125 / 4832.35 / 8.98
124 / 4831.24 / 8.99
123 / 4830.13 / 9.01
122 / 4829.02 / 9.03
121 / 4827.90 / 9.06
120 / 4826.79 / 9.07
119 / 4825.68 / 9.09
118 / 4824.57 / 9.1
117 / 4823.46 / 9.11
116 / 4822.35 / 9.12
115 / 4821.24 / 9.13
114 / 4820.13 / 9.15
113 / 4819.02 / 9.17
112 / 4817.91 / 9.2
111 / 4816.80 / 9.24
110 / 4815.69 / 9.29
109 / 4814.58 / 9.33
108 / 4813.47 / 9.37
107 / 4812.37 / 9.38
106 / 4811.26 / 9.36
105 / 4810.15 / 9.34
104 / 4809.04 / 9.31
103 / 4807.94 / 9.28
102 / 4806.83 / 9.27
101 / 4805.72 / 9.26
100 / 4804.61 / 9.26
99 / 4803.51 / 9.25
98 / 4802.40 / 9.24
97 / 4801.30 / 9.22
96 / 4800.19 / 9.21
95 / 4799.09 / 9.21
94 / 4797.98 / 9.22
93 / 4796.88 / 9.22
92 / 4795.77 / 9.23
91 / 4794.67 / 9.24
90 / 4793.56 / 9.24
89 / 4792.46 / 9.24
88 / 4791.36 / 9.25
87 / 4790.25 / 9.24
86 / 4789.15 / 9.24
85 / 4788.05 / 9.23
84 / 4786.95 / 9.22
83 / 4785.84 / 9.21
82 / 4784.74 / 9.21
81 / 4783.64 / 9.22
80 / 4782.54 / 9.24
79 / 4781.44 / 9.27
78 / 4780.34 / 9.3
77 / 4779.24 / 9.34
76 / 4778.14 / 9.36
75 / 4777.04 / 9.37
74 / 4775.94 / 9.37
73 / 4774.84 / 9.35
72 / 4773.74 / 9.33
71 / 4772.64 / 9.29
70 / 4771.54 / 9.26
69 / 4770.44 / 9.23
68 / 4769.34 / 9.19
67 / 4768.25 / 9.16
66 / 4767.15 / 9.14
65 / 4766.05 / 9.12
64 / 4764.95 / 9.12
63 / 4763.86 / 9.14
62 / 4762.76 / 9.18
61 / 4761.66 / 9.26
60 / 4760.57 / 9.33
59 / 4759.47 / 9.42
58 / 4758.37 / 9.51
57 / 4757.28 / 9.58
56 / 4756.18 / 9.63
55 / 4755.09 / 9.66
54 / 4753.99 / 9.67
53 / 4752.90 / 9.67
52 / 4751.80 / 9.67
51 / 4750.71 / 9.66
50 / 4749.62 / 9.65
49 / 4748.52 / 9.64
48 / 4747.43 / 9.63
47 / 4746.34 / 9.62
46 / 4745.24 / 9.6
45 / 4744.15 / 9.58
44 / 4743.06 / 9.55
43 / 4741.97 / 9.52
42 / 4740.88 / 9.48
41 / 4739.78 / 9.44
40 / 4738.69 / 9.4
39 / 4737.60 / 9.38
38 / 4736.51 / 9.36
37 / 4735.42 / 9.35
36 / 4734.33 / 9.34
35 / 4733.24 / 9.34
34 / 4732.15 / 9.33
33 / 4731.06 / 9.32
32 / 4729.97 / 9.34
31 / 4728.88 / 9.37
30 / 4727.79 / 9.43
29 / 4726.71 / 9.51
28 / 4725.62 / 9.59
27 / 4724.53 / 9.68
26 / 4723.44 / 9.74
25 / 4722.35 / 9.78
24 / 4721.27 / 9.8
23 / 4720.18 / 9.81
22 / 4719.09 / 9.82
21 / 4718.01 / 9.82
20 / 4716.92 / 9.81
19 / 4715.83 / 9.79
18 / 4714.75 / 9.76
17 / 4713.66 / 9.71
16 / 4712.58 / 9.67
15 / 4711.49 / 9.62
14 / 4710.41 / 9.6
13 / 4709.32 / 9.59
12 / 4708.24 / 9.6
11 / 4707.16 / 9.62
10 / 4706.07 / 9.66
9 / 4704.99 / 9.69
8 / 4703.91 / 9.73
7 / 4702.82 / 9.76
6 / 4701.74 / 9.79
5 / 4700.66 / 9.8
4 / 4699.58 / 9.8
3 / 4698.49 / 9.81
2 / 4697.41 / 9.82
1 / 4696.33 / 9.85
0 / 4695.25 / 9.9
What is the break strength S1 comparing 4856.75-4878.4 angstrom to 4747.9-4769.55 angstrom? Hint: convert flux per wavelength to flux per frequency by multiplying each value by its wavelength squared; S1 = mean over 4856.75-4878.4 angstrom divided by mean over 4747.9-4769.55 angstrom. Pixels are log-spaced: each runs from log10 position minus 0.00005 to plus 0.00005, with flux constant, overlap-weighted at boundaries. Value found 2.0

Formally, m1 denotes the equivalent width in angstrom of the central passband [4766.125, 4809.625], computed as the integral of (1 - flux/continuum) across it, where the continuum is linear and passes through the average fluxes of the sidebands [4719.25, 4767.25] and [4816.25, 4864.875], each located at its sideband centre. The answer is 6.87 angstrom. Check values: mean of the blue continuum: 9.49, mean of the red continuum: 12.8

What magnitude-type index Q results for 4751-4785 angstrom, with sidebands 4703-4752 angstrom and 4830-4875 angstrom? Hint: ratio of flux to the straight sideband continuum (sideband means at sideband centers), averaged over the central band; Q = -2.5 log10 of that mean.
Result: 0.16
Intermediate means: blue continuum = 9.59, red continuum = 13.6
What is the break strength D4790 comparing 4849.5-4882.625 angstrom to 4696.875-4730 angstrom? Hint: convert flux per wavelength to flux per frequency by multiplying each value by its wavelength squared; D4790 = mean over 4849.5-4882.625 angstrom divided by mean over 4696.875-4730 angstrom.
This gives 1.68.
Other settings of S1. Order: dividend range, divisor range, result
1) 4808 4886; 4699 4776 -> 1.28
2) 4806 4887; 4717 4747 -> 1.27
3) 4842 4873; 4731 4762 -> 1.74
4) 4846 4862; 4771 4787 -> 1.87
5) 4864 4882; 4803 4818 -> 1.21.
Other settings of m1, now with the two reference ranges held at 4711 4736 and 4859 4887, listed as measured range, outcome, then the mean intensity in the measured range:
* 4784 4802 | 4.06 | 9.23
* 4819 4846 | 8.73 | 8.95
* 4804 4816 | 3.04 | 9.32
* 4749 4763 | 1.49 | 9.53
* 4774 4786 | 2.28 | 9.3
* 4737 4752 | 1.08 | 9.56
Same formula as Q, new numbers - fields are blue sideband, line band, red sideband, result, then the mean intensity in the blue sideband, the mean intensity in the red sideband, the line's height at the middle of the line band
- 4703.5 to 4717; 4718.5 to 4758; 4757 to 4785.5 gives -0.007 mag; 9.68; 9.28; 9.5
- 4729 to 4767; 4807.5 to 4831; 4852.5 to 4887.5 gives 0.346 mag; 9.45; 14.9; 12.7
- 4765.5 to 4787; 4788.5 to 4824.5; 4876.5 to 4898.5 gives -0.017 mag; 9.26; 8.68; 9.1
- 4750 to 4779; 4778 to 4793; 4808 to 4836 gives 0.005 mag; 9.37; 9.15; 9.29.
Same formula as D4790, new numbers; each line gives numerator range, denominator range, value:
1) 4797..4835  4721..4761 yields 0.99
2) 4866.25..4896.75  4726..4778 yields 1.01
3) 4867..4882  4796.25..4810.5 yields 1.00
